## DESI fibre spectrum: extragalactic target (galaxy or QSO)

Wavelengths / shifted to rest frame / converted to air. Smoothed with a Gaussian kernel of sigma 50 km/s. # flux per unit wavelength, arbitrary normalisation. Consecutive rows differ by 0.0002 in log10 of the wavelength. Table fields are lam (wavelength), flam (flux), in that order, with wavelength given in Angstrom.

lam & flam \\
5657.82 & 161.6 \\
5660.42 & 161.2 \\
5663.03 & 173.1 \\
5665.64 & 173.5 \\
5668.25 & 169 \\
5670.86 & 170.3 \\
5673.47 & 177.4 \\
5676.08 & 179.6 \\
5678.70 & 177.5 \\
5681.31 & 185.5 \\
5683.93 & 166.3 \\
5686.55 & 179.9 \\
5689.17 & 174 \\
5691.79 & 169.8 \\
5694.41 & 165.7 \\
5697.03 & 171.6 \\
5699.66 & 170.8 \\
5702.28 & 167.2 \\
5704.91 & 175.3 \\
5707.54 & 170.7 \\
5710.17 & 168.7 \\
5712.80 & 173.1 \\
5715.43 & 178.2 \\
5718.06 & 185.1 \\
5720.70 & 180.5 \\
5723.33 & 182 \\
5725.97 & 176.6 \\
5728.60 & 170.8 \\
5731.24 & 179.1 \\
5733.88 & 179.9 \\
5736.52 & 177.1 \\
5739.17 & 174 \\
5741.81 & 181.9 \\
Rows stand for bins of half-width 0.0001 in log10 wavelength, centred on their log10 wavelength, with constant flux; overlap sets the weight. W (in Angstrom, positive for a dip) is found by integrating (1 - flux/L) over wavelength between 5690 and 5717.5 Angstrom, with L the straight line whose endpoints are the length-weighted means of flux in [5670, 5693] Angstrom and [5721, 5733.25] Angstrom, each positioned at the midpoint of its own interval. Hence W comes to 0.80 Angstrom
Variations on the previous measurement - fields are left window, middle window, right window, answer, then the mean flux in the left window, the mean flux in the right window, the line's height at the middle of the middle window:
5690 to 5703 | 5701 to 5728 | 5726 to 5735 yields -0.4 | 169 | 177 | 173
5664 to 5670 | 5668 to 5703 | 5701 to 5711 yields -0.5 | 171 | 170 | 171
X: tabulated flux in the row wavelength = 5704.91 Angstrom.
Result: 175.3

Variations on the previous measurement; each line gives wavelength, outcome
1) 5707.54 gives 170.7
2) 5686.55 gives 179.9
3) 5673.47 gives 177.4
